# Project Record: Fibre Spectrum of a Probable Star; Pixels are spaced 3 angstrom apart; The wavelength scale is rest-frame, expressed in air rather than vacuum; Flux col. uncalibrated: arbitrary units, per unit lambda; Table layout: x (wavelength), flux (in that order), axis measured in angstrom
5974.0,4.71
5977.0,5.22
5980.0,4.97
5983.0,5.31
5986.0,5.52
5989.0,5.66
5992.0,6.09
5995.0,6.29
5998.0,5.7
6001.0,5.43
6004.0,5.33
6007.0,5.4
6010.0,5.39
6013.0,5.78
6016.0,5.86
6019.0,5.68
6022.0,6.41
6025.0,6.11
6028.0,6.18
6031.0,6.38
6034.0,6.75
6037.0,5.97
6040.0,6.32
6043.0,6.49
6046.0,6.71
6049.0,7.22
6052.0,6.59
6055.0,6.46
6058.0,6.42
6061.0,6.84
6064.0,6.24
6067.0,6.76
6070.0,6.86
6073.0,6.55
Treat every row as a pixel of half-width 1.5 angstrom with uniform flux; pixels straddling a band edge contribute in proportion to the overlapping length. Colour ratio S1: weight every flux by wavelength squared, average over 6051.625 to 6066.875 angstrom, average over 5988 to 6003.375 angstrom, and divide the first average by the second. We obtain 1.15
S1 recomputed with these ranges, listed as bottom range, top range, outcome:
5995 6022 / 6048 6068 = 1.19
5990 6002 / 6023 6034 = 1.08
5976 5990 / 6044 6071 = 1.28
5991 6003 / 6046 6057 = 1.17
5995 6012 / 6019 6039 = 1.14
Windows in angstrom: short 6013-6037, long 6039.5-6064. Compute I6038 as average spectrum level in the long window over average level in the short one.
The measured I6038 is 1.1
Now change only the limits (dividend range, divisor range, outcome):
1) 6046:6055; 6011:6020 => 1.18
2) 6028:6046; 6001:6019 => 1.15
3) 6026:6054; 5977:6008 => 1.17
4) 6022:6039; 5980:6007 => 1.12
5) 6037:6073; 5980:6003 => 1.17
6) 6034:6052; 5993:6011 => 1.17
